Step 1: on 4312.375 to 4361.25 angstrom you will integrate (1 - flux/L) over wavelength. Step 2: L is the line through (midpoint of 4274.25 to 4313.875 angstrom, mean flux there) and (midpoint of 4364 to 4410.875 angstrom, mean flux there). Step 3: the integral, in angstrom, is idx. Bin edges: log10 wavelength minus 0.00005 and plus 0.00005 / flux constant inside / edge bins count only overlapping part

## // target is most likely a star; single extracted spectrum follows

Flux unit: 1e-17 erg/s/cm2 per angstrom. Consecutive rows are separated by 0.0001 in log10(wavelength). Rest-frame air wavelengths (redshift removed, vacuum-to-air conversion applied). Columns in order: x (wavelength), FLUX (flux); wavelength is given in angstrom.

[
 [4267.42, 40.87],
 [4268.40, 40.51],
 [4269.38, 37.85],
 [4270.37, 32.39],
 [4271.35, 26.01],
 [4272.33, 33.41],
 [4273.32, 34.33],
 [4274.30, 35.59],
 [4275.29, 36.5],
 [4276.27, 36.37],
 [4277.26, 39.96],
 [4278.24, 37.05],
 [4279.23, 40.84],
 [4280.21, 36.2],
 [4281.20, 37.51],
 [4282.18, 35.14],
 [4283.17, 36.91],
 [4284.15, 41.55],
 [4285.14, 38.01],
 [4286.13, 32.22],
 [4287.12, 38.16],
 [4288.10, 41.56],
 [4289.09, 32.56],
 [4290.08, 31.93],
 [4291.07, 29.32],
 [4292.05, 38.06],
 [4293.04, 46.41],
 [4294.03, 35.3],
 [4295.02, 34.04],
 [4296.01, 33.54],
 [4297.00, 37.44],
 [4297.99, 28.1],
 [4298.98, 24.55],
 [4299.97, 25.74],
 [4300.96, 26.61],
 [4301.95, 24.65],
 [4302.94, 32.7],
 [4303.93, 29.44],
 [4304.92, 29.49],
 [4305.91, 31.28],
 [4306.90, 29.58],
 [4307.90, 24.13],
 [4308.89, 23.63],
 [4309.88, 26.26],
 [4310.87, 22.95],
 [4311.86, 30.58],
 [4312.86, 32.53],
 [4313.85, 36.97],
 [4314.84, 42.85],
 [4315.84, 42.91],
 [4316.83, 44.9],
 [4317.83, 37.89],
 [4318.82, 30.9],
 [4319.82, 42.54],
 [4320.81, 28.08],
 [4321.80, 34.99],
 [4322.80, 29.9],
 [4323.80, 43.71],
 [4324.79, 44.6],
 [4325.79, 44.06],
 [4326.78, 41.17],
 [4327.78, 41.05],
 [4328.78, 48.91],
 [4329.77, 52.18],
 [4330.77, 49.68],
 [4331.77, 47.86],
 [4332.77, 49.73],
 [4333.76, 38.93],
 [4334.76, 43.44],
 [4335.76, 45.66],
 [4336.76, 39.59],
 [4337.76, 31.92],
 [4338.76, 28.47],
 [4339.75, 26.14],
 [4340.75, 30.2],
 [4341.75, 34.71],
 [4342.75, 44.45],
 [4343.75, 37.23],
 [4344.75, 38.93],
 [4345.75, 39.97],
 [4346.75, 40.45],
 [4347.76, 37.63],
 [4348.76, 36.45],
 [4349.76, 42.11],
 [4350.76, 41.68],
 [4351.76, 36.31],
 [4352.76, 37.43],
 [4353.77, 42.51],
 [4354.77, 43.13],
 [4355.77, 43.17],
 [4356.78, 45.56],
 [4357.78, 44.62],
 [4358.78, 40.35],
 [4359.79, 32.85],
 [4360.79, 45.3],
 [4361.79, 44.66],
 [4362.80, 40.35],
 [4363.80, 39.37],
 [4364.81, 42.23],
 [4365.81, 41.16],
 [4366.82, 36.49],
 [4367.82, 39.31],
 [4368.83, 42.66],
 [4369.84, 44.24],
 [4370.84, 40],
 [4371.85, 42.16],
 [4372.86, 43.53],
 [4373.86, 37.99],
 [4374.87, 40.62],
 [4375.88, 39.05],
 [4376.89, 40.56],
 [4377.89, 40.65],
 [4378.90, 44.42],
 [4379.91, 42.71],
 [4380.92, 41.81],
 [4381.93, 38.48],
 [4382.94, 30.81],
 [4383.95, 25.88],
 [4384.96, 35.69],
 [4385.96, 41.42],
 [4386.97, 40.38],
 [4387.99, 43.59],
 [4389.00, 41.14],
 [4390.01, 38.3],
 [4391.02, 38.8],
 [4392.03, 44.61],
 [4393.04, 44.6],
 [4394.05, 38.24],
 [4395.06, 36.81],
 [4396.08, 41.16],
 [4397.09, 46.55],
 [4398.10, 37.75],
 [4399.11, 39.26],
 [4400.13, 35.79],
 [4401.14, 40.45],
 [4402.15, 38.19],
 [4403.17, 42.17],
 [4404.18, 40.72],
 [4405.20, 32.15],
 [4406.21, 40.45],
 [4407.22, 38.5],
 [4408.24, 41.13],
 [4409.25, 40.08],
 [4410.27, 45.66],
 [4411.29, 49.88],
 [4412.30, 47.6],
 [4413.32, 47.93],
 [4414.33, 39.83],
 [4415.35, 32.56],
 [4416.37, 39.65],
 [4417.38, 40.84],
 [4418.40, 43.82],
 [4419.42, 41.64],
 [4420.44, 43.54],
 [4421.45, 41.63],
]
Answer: -4.98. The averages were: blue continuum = 33.1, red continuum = 40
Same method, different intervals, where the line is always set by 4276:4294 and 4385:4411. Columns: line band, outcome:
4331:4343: 0.02 angstrom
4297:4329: 3.68 angstrom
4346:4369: -0.86 angstrom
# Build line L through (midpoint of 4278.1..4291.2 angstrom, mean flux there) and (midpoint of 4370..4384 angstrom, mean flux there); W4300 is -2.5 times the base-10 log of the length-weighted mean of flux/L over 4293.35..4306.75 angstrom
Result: 0.214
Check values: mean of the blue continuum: 36.5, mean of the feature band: 30.4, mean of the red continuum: 39.7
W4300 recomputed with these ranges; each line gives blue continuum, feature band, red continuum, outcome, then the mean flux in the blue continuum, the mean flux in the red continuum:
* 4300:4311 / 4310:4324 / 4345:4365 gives -0.160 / 27.4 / 40.8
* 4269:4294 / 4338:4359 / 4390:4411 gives -0.002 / 36.2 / 40.2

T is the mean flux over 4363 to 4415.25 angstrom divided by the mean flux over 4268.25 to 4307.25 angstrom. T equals 1.2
